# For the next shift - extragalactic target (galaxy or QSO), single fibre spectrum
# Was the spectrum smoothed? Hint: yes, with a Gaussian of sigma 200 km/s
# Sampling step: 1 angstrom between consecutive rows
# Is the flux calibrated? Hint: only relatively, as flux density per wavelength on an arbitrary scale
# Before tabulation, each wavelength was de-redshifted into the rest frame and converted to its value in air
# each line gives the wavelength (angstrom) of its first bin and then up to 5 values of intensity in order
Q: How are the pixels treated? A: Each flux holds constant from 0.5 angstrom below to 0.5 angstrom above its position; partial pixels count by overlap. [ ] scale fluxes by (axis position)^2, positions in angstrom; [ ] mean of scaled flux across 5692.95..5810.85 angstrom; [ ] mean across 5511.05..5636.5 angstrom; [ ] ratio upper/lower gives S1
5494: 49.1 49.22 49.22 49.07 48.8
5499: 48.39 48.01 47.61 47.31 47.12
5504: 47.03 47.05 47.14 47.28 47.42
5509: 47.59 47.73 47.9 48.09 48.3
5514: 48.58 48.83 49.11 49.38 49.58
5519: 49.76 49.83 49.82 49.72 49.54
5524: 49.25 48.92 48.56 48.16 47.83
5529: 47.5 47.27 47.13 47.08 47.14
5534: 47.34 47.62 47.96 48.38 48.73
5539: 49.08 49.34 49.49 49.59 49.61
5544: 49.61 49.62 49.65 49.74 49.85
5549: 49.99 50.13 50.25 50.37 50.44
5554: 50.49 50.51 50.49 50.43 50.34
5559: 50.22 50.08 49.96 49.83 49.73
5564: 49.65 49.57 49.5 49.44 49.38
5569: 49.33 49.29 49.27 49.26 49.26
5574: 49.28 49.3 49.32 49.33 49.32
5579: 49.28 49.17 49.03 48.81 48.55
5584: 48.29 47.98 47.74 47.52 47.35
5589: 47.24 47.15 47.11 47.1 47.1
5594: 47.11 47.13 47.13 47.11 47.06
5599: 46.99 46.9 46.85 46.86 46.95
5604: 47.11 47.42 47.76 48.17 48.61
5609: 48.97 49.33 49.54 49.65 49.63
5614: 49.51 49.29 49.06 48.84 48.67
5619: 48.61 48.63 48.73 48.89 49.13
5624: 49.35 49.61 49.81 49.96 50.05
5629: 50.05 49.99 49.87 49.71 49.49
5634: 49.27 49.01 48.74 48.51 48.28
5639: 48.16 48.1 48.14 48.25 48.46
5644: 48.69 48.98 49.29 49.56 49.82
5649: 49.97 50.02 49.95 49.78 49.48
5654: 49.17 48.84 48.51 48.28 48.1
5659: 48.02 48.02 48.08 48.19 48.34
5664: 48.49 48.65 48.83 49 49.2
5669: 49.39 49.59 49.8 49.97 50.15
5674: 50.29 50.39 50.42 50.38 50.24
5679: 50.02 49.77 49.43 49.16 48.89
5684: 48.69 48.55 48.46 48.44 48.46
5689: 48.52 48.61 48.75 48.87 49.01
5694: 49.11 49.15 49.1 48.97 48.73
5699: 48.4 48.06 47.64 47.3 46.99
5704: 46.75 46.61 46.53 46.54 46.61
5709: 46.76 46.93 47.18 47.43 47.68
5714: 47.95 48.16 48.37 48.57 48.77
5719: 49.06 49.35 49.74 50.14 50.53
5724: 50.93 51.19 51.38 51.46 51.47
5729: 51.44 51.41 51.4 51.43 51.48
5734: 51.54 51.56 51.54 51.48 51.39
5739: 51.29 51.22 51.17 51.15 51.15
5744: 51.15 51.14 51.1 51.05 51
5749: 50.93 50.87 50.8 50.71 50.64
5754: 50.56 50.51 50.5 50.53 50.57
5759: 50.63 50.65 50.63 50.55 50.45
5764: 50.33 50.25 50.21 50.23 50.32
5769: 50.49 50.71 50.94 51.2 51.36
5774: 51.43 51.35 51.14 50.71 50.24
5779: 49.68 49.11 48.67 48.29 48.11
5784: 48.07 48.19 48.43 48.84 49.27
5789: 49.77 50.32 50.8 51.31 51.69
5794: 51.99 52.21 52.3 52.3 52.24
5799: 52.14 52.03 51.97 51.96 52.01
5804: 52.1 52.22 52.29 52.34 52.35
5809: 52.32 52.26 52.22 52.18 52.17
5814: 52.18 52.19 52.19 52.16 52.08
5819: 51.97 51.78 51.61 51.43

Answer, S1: 1.1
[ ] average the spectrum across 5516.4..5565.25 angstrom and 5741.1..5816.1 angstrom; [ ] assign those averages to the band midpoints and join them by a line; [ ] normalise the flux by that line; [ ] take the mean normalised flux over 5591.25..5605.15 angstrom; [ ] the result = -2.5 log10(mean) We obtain 0.06 mag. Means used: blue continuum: 49.3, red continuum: 50.9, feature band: 47.1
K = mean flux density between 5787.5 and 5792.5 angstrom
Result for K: 50.3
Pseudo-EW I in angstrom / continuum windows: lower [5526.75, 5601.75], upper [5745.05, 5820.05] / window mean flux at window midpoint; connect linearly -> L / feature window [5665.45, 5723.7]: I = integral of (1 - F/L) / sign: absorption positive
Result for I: 1.6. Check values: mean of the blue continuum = 48.8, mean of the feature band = 48.7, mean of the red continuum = 51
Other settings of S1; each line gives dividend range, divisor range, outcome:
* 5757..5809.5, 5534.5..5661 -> 1.11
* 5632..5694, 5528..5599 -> 1.04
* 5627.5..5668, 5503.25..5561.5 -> 1.04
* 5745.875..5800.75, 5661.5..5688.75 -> 1.06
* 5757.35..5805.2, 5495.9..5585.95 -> 1.13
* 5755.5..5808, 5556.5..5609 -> 1.12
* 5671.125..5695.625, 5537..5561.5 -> 1.04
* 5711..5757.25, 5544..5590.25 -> 1.08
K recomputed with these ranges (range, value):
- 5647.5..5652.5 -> 49.9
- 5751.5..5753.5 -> 50.7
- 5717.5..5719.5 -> 48.9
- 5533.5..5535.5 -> 47.5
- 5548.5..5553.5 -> 50.2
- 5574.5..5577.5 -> 49.3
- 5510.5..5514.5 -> 48.2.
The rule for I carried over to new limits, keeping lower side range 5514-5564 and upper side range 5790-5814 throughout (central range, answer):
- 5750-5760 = 0.2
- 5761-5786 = 0.8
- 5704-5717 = 1.0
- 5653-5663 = 0.4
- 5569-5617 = 1.5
